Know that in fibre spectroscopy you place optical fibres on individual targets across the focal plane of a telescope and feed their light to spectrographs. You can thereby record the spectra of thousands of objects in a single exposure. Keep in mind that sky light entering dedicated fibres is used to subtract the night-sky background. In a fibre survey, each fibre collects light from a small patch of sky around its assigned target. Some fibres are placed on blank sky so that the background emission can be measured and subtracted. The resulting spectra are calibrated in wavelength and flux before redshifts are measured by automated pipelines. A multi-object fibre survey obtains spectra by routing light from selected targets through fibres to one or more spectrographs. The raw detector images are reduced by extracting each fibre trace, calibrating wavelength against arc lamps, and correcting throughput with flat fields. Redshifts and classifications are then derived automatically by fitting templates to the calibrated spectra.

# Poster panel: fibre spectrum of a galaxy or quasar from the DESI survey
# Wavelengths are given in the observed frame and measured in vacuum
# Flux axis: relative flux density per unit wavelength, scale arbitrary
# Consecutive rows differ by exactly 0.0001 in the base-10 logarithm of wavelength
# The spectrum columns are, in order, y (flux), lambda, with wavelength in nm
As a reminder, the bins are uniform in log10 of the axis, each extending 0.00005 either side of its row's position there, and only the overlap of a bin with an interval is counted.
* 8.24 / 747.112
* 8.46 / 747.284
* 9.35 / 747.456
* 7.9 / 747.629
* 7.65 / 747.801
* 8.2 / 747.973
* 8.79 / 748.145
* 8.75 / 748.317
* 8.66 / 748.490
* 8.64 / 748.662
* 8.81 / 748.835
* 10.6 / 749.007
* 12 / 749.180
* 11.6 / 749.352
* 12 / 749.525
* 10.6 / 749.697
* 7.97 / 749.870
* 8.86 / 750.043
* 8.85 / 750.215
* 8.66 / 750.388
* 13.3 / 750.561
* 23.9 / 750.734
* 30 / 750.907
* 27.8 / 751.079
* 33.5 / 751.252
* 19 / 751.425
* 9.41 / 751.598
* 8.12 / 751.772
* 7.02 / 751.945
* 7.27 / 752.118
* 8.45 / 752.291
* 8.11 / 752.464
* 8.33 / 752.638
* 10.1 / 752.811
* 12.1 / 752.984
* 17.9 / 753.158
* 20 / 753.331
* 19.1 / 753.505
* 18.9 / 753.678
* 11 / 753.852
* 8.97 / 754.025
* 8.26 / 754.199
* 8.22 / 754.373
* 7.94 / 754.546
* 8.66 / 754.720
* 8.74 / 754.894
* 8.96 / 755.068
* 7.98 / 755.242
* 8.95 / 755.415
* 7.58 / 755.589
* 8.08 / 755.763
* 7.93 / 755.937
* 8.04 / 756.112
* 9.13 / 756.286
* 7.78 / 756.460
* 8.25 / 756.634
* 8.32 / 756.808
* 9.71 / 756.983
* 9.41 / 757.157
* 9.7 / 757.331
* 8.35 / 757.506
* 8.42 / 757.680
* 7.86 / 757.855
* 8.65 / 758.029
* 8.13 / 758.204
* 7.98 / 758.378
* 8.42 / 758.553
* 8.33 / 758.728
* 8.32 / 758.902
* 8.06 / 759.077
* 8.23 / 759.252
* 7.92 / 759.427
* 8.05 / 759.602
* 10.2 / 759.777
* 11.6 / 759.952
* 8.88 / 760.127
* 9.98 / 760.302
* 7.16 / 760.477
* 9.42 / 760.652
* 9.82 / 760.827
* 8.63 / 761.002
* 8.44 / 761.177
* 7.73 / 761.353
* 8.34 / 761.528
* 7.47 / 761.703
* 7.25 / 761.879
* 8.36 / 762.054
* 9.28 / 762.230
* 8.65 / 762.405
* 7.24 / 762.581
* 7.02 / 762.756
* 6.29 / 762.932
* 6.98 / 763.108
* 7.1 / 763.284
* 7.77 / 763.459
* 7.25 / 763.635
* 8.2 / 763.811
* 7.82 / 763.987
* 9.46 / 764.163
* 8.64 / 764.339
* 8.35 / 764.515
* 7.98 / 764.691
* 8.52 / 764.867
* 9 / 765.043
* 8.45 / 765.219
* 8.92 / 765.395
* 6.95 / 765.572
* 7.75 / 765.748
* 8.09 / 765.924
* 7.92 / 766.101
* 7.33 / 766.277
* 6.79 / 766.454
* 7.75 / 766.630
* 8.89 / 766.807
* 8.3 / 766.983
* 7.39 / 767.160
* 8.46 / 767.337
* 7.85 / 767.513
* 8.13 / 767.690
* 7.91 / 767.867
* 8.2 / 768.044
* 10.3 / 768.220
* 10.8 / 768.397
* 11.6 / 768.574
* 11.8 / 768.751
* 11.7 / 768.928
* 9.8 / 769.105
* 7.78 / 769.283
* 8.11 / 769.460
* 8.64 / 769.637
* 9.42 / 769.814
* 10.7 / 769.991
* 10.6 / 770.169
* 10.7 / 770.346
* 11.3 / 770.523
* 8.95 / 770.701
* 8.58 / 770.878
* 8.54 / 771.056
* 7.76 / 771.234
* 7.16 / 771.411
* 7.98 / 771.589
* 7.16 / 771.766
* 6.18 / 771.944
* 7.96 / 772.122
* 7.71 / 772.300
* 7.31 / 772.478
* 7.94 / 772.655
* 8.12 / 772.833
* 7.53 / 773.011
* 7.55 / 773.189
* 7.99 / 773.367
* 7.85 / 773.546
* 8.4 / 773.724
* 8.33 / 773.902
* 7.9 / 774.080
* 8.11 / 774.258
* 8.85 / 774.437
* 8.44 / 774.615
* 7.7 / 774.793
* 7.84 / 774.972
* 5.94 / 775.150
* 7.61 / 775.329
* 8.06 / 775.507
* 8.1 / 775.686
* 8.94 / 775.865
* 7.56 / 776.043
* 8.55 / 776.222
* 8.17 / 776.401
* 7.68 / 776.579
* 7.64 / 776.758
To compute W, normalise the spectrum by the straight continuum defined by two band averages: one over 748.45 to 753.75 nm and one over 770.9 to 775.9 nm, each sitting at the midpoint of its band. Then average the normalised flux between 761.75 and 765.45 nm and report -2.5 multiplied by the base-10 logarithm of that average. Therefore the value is 0.28 mag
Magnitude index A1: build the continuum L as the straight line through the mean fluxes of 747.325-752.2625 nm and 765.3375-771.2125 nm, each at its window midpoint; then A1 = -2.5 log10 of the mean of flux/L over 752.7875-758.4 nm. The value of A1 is 0.14 mag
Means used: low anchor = 12.3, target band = 9.99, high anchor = 8.95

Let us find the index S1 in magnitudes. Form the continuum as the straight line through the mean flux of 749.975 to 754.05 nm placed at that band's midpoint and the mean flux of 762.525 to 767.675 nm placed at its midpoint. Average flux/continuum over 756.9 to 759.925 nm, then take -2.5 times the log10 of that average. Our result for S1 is 0.29 mag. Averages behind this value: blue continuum 14.6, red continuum 7.89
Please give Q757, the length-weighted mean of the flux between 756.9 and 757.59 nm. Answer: 9.3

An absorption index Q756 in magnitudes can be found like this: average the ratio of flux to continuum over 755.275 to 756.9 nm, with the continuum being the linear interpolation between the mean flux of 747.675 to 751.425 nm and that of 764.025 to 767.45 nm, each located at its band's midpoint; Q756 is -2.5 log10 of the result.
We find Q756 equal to 0.34 mag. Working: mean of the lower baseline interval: 13.4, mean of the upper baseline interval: 8.15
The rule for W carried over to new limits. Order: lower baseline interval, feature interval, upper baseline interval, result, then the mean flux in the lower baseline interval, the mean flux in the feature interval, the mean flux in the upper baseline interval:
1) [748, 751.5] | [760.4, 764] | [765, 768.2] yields 0.21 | 14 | 7.92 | 8.04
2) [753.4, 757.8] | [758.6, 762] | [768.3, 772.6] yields 0.09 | 9.48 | 8.62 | 9.08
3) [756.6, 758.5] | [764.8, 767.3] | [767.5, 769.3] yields 0.19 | 8.62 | 8.01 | 9.77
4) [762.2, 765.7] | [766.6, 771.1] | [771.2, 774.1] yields -0.19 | 7.97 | 9.34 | 7.69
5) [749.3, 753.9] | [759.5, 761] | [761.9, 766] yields 0.06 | 14.2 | 9.33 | 7.99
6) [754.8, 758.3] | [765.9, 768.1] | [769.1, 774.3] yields 0.07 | 8.5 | 7.91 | 8.38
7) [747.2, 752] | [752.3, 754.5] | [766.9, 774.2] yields -0.05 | 12.5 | 12.4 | 8.69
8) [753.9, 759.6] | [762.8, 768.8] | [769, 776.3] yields 0.01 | 8.43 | 8.29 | 8.29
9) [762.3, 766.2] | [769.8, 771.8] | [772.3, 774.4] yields -0.15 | 7.93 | 9.11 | 7.93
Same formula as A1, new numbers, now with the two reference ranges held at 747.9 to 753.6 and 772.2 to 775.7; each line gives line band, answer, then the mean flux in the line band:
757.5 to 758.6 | 0.35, 8.25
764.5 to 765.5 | 0.15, 8.52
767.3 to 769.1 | -0.07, 9.72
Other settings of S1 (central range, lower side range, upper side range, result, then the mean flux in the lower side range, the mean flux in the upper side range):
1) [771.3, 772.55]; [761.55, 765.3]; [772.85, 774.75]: 0.10 mag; 7.96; 8.09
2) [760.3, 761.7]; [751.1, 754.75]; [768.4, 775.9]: 0.27 mag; 12.7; 8.56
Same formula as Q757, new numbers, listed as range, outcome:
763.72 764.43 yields 8.52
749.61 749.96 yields 9.29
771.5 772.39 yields 7.4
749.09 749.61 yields 11.8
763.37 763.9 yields 7.74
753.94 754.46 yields 8.48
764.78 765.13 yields 8.76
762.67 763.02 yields 6.64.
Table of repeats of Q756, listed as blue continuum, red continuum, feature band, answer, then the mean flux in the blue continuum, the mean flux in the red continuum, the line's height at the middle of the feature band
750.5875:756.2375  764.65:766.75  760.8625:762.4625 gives 0.15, 12.7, 7.97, 9.53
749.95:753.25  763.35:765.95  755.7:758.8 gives 0.34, 14.2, 8.21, 11.6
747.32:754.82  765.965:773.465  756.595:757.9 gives 0.24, 12.1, 8.63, 11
